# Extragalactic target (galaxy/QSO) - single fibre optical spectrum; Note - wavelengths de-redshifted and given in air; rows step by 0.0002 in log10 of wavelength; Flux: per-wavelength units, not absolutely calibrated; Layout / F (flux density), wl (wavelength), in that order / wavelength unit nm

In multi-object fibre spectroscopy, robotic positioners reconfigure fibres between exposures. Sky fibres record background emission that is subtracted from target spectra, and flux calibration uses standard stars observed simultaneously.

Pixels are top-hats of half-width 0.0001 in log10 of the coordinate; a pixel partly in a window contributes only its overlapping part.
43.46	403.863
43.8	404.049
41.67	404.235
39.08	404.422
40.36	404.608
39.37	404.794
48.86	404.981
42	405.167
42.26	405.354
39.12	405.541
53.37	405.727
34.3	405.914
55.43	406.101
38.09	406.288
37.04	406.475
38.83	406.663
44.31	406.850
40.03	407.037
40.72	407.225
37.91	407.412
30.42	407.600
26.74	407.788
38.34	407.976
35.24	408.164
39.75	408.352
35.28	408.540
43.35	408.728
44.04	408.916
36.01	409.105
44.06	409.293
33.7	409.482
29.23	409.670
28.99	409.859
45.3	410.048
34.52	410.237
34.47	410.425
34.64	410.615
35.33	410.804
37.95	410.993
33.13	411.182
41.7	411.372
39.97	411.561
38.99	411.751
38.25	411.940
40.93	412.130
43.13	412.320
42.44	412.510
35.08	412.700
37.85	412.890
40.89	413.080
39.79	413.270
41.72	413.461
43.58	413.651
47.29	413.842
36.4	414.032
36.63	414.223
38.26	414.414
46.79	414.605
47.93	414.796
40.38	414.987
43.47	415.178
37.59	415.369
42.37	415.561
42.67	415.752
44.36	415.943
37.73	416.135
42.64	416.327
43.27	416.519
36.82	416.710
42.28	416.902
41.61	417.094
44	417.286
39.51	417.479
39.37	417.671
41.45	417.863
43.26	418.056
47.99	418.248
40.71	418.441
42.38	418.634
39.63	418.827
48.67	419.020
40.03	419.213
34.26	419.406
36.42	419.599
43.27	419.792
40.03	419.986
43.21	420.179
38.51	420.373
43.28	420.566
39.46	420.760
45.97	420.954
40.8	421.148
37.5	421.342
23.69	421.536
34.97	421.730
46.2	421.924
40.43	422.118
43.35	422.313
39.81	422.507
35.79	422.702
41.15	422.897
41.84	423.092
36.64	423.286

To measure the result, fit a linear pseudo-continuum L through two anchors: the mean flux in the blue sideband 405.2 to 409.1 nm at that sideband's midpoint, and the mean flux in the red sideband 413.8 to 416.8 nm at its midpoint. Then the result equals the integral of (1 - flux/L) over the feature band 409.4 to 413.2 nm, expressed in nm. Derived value 0.303 nm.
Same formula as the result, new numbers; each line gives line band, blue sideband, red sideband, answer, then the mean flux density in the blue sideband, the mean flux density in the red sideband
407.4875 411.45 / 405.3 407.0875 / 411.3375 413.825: 0.49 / 42.3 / 40.5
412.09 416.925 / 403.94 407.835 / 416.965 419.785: 0.00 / 40.8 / 41.4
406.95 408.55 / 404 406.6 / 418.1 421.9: 0.23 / 42.4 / 40.2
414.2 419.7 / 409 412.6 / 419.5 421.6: -0.39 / 37.5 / 39.5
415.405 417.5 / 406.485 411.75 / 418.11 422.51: -0.12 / 37.2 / 40.5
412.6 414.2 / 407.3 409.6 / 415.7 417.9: -0.02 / 37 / 41.3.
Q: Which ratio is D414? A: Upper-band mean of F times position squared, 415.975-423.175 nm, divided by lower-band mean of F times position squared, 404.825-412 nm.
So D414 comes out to 1.11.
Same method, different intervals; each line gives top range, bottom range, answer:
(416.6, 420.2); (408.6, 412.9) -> 1.13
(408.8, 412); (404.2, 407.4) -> 0.90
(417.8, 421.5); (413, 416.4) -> 1.01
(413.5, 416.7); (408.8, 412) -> 1.15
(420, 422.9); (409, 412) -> 1.14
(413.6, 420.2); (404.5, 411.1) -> 1.12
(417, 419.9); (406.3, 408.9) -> 1.16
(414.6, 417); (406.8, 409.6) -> 1.15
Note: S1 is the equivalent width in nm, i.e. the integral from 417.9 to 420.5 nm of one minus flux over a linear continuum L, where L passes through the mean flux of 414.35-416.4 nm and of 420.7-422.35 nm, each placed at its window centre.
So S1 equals -0.08 nm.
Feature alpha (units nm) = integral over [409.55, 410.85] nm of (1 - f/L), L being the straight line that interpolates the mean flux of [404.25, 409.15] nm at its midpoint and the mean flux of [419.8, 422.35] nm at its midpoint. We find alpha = 0.18 nm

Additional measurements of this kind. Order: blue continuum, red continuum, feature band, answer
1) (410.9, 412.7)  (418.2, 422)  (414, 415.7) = -0.07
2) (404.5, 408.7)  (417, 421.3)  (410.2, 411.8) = 0.15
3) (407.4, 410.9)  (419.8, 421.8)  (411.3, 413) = -0.14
